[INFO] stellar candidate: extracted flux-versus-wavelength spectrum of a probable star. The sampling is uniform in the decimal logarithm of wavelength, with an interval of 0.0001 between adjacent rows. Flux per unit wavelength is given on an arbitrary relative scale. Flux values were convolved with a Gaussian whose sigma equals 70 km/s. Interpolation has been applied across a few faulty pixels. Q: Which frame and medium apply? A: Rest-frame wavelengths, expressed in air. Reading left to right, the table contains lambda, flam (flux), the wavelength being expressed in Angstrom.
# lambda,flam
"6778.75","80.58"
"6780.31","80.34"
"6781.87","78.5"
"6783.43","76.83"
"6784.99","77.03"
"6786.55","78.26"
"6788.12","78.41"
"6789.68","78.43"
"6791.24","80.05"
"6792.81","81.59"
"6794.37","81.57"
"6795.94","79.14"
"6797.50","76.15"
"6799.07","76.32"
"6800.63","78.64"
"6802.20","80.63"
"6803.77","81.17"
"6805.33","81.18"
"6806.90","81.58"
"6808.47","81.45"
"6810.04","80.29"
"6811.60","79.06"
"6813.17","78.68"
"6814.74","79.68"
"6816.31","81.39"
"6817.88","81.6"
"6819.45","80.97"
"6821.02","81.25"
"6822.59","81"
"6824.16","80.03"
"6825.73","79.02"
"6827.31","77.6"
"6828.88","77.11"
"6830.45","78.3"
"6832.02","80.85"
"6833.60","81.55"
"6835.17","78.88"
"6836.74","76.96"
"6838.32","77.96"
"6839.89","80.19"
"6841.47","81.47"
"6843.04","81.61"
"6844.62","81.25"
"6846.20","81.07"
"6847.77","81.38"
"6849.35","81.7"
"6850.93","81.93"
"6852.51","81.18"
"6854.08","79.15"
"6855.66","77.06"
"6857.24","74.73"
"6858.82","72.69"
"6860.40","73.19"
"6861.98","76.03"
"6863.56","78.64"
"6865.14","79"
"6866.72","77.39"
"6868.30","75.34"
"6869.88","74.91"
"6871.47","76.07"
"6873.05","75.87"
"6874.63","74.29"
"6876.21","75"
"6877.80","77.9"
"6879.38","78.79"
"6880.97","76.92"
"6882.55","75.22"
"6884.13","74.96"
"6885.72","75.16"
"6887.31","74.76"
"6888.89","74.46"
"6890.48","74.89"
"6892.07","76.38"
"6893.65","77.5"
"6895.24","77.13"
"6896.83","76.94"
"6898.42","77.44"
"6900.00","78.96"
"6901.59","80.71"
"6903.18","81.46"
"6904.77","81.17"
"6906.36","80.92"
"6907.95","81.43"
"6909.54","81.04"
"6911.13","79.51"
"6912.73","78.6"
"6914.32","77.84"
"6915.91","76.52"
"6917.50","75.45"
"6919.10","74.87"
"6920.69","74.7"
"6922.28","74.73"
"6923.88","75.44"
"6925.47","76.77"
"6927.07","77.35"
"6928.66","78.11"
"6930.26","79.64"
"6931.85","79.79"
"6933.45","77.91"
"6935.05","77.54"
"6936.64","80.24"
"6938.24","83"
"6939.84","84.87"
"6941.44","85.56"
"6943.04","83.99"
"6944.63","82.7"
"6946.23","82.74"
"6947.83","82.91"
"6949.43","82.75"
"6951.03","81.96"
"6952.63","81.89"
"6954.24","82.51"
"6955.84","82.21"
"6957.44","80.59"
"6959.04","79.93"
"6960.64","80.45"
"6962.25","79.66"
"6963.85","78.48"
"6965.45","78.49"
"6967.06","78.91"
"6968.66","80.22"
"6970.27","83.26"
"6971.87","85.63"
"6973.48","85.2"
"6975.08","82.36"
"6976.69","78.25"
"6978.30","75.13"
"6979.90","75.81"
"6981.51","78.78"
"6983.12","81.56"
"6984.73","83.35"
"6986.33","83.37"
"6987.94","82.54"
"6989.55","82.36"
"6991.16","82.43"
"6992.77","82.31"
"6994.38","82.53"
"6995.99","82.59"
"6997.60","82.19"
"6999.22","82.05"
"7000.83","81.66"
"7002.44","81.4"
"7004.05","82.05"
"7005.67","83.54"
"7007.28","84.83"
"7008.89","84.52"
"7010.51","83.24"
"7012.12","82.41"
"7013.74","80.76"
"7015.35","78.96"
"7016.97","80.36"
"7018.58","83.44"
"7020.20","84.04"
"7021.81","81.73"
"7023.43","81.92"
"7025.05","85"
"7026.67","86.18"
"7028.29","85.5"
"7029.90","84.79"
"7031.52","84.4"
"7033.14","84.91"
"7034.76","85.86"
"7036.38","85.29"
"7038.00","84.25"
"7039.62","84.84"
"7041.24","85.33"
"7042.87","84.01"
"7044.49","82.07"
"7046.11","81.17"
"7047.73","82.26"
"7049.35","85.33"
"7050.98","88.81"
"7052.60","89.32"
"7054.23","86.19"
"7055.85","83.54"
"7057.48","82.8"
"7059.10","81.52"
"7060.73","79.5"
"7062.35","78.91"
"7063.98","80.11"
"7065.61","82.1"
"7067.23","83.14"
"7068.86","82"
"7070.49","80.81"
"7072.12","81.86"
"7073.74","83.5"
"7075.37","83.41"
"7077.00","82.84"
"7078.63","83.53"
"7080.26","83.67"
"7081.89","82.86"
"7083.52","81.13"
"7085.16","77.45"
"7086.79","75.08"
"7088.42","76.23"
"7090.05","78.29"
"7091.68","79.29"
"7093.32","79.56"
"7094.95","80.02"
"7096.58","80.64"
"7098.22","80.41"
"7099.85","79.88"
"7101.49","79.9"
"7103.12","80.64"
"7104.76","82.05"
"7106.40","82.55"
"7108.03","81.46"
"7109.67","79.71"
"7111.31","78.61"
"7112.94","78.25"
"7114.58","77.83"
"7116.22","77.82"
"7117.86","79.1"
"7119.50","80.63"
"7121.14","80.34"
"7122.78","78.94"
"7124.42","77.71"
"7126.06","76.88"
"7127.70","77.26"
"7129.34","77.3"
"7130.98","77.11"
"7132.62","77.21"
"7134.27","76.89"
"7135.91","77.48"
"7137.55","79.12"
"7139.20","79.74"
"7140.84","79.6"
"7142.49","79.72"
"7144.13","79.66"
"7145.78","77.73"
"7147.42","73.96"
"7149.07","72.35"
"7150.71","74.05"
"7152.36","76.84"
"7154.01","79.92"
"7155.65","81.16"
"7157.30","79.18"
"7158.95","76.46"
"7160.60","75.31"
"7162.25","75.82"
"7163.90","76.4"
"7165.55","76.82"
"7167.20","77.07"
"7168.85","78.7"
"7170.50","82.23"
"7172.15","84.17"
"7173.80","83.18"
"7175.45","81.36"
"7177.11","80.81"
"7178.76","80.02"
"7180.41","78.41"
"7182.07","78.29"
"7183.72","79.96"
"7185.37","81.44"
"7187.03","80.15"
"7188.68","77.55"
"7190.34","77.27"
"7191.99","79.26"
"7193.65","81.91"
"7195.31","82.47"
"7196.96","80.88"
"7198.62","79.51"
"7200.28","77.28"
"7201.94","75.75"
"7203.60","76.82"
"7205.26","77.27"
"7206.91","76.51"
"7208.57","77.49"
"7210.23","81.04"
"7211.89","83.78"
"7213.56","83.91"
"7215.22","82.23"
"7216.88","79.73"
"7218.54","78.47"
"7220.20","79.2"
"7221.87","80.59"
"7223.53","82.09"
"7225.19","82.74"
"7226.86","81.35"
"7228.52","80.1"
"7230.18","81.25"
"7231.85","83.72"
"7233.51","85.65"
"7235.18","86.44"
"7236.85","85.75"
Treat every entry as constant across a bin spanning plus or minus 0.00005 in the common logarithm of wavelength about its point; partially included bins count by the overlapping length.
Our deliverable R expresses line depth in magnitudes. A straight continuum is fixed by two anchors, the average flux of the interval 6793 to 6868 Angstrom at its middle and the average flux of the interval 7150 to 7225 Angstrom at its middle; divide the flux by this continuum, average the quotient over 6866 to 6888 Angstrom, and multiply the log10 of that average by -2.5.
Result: 0.05 mag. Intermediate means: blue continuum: 79.3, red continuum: 79.3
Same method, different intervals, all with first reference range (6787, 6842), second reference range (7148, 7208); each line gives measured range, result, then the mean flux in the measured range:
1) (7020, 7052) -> -0.071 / 84.4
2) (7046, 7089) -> -0.044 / 82.2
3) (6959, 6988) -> -0.018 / 80.6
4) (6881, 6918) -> 0.023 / 77.8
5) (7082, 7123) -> -0.008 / 79.5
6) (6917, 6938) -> 0.029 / 77.3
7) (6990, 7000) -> -0.042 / 82.3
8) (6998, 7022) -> -0.043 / 82.3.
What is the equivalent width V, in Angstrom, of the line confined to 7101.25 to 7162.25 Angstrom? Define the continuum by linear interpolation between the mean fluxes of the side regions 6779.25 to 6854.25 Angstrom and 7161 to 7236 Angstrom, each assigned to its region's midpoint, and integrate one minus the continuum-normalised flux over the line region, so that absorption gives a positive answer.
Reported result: 1.32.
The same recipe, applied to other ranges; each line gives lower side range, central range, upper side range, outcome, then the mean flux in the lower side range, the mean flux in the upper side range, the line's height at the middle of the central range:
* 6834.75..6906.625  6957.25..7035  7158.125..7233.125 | -3.5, 77.7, 79.7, 78.5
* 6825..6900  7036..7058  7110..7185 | -1.8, 77.6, 78.4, 78.1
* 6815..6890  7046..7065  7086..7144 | -1.1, 78.2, 79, 78.8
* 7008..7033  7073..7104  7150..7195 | 0.4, 83.2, 79.1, 81.4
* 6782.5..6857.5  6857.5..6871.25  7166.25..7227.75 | 0.7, 79.7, 80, 79.7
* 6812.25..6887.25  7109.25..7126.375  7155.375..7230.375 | 0.1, 78.3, 79.6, 79.3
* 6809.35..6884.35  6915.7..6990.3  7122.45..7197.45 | -1.6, 78.5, 78.6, 78.5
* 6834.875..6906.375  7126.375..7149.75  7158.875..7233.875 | 0.6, 77.7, 79.8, 79.5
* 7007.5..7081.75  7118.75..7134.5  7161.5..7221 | 0.6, 83.3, 79.5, 81.2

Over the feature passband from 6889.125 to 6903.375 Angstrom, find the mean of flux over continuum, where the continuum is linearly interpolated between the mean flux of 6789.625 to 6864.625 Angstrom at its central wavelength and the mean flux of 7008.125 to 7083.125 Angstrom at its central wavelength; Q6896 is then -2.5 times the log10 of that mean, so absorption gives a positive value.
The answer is 0.041 mag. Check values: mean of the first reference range 79.4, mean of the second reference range 83.3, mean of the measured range 77.7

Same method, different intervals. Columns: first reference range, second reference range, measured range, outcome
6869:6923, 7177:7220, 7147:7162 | 0.04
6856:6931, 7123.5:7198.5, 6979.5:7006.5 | -0.06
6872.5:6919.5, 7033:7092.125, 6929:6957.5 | -0.04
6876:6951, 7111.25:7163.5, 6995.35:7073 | -0.07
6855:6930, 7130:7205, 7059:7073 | -0.04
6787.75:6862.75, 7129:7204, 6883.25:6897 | 0.05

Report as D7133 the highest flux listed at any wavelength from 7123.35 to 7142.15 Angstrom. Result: 79.74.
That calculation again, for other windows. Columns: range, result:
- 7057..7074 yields 83.5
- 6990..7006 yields 83.54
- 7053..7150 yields 86.19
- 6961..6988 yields 85.63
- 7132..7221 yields 84.17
